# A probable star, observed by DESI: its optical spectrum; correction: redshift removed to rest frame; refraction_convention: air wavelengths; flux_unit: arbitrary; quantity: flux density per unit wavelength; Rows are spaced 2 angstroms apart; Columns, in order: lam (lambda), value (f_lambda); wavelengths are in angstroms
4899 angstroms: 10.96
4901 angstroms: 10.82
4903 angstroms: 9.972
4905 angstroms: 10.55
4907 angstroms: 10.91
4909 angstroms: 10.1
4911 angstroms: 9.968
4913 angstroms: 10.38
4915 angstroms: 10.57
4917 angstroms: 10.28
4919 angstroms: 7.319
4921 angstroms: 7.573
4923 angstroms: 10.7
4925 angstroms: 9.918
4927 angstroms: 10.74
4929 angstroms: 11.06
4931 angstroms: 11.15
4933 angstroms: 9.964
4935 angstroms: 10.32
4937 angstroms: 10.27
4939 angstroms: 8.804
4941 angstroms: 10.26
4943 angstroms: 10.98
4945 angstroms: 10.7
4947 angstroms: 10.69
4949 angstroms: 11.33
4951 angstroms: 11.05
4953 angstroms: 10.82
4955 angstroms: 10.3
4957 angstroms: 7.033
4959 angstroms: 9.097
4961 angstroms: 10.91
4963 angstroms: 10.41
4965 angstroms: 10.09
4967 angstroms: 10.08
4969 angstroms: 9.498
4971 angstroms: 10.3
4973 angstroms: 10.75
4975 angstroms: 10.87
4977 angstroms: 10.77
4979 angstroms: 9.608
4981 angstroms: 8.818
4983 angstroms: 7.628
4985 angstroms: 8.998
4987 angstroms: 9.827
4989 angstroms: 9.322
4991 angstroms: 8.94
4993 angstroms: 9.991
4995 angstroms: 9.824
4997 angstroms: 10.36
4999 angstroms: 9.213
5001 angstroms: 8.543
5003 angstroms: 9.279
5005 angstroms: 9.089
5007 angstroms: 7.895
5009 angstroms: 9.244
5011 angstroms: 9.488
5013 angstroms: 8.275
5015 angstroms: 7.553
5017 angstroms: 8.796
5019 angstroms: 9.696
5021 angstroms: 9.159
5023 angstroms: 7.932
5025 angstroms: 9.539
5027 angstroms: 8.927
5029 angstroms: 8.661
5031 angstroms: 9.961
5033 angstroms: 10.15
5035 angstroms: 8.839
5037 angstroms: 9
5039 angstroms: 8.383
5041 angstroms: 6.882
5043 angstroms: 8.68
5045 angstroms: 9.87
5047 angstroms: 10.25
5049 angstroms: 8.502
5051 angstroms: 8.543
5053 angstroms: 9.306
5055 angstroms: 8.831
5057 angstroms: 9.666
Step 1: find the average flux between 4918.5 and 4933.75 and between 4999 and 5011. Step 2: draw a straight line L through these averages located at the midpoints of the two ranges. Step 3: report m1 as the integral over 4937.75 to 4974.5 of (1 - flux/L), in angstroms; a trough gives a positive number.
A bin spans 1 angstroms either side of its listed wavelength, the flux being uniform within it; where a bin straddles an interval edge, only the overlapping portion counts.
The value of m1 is -2.6 angstroms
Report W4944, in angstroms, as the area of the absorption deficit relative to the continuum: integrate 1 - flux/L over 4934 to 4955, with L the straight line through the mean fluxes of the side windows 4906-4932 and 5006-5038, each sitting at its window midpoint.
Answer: -1.6 angstroms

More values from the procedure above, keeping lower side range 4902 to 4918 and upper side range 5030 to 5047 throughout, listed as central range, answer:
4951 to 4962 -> 0.13 angstroms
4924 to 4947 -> -0.70 angstroms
